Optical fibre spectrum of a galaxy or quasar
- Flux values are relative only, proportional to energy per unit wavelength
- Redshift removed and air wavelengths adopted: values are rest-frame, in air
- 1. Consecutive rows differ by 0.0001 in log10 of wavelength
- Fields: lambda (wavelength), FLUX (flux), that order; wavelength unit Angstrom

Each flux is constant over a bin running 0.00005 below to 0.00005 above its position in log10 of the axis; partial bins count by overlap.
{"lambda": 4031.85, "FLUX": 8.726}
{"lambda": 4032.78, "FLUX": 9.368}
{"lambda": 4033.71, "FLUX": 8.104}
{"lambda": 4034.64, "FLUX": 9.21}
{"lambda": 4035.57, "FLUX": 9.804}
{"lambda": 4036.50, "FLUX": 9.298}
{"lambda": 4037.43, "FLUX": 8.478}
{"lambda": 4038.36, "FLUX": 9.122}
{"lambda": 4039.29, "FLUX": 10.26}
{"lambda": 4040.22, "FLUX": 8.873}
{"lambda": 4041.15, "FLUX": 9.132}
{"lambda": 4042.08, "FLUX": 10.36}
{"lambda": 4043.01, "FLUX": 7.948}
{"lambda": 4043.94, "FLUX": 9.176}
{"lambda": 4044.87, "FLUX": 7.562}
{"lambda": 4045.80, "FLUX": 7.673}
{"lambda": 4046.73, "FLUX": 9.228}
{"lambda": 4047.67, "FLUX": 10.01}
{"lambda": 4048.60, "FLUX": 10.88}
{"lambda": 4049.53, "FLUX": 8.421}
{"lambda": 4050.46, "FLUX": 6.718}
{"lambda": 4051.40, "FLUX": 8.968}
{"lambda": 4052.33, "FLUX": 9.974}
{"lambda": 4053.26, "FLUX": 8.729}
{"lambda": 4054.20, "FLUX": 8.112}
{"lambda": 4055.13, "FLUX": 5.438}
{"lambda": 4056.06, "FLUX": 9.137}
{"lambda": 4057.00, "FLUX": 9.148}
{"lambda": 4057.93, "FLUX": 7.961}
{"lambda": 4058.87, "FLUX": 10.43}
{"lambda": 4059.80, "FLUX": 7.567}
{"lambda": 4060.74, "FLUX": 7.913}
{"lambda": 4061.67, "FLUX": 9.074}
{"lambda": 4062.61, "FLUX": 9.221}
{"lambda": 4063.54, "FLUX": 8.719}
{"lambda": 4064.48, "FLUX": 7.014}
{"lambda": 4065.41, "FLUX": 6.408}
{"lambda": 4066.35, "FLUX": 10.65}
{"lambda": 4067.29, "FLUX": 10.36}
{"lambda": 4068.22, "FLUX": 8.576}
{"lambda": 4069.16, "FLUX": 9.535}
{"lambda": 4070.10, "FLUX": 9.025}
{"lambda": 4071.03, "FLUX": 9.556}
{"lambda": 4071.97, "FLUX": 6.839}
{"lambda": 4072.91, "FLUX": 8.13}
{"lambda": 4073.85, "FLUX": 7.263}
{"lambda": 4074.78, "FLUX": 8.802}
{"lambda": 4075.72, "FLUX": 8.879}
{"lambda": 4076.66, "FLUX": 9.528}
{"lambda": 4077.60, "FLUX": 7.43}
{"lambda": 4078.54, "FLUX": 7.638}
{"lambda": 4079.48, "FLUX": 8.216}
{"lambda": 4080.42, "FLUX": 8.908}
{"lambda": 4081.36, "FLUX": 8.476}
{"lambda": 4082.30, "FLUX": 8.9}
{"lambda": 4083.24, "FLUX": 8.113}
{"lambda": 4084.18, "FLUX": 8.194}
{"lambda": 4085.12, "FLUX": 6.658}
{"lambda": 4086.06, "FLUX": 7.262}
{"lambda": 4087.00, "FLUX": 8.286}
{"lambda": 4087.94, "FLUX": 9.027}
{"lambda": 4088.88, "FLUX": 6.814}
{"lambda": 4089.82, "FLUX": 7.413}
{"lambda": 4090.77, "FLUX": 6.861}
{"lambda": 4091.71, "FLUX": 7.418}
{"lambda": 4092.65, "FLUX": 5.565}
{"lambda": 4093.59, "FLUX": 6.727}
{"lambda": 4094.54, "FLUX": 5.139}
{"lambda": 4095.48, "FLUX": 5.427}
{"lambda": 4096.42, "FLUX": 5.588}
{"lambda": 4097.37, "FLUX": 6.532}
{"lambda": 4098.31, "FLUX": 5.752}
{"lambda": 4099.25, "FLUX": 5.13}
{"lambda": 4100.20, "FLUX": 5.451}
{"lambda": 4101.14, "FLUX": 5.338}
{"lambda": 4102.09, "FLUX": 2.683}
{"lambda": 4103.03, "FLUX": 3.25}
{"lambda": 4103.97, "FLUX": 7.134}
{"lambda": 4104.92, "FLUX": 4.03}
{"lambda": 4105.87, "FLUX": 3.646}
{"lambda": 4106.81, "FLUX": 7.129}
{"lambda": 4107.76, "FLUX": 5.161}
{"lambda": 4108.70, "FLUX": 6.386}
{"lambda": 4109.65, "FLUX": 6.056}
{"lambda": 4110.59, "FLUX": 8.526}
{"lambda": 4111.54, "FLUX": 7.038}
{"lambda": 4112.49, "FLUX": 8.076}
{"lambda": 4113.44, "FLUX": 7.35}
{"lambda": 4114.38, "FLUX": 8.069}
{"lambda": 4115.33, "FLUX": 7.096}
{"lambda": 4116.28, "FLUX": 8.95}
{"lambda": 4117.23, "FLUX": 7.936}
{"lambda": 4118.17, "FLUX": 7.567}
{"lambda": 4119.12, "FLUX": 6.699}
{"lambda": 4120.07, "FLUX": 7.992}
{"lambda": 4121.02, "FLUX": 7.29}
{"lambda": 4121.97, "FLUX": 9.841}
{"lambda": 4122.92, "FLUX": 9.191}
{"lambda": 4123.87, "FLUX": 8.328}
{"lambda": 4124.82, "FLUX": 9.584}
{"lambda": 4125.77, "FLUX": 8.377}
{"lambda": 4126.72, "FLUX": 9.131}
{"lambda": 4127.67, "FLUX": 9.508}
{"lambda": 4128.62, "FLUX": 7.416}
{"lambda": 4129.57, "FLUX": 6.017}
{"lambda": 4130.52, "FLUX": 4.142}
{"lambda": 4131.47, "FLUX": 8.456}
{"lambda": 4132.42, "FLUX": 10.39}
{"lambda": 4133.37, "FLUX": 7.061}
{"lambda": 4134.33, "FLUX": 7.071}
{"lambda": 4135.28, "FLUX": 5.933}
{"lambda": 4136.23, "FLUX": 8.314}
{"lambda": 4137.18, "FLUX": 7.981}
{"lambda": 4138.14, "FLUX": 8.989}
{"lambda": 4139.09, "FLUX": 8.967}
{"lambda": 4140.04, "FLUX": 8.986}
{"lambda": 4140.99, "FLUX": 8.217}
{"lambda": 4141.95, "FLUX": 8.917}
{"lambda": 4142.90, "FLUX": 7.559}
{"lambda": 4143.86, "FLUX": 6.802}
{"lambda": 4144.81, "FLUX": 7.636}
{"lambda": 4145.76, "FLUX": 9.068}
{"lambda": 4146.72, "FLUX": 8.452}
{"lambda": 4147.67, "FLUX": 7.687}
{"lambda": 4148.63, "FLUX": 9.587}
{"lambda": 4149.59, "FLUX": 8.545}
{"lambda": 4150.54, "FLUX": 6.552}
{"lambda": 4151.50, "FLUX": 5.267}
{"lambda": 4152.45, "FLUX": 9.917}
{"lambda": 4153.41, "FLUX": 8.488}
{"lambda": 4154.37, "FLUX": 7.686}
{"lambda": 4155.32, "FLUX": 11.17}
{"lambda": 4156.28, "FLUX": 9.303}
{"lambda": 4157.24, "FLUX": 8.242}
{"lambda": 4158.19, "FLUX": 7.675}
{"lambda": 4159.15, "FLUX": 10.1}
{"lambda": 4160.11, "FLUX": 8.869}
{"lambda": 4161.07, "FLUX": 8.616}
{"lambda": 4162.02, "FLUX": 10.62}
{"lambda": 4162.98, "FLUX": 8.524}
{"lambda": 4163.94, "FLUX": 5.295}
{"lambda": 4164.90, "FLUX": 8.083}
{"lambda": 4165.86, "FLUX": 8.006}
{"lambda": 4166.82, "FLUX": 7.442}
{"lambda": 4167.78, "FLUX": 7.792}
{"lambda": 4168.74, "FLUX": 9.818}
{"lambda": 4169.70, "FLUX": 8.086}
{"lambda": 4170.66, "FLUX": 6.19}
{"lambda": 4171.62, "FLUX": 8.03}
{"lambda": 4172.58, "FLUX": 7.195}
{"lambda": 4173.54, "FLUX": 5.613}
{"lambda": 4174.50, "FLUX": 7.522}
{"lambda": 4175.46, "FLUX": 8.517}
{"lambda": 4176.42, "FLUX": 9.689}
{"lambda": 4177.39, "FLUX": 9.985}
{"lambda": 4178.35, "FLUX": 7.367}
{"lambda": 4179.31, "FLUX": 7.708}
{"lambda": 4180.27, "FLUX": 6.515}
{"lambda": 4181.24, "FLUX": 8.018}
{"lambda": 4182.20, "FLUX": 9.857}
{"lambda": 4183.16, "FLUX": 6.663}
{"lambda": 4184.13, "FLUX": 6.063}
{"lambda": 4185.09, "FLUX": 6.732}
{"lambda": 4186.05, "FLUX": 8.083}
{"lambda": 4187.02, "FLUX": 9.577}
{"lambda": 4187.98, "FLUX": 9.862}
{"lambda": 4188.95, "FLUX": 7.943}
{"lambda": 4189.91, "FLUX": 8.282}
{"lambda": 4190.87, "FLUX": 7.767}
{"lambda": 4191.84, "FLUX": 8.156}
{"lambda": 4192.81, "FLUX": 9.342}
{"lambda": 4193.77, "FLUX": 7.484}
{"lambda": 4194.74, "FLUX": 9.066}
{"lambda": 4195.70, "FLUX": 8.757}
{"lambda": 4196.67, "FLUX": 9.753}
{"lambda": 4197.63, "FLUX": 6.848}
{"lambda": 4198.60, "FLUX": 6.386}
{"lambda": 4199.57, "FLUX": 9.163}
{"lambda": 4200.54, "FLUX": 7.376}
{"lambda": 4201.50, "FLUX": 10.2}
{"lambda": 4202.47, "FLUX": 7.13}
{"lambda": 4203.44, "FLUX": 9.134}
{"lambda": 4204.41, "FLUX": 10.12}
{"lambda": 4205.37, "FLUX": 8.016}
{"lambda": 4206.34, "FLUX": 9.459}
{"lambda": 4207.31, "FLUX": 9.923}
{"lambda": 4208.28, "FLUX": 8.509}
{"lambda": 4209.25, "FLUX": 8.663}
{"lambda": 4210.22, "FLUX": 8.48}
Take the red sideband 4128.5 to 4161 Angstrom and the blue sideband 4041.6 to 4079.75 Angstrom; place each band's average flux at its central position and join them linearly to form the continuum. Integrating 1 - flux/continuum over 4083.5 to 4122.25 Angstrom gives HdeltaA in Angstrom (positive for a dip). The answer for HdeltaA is 7.9 Angstrom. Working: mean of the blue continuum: 8.59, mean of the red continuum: 8.12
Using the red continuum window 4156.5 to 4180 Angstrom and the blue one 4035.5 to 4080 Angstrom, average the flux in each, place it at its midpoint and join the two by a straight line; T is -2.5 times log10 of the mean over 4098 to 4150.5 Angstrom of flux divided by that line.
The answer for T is 0.132 mag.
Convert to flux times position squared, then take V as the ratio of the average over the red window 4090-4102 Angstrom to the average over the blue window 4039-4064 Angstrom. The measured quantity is 0.68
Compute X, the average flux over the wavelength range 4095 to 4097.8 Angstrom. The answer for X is 5.83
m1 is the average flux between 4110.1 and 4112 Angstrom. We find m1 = 7.78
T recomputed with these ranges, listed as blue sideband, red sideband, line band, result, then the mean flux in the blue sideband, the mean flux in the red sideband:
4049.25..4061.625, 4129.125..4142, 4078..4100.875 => 0.16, 8.37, 7.79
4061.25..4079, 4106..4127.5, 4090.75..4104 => 0.42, 8.56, 7.77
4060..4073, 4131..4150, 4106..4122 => 0.14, 8.64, 8.23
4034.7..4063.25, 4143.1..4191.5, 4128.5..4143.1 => 0.07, 8.83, 8.13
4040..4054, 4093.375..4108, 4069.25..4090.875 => -0.22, 8.89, 5.23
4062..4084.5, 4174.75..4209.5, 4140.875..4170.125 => 0.01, 8.52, 8.38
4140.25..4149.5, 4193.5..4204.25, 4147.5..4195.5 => 0.02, 8.24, 8.37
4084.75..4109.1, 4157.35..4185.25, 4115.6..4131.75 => -0.19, 5.99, 7.97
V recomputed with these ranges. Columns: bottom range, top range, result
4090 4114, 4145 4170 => 1.46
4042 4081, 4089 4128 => 0.82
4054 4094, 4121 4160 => 1.04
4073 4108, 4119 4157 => 1.24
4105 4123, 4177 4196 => 1.16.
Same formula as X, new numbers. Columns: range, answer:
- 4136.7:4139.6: 8.65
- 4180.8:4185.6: 7.48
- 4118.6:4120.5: 7.32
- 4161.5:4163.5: 9.49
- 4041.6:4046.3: 8.56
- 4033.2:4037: 9.09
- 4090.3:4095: 6.34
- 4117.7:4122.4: 7.86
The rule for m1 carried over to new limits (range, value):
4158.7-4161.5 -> 9.18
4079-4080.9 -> 8.55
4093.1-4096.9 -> 5.71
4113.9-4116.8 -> 8.03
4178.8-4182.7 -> 8.02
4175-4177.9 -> 9.37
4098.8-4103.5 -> 4.37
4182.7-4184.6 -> 6.34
